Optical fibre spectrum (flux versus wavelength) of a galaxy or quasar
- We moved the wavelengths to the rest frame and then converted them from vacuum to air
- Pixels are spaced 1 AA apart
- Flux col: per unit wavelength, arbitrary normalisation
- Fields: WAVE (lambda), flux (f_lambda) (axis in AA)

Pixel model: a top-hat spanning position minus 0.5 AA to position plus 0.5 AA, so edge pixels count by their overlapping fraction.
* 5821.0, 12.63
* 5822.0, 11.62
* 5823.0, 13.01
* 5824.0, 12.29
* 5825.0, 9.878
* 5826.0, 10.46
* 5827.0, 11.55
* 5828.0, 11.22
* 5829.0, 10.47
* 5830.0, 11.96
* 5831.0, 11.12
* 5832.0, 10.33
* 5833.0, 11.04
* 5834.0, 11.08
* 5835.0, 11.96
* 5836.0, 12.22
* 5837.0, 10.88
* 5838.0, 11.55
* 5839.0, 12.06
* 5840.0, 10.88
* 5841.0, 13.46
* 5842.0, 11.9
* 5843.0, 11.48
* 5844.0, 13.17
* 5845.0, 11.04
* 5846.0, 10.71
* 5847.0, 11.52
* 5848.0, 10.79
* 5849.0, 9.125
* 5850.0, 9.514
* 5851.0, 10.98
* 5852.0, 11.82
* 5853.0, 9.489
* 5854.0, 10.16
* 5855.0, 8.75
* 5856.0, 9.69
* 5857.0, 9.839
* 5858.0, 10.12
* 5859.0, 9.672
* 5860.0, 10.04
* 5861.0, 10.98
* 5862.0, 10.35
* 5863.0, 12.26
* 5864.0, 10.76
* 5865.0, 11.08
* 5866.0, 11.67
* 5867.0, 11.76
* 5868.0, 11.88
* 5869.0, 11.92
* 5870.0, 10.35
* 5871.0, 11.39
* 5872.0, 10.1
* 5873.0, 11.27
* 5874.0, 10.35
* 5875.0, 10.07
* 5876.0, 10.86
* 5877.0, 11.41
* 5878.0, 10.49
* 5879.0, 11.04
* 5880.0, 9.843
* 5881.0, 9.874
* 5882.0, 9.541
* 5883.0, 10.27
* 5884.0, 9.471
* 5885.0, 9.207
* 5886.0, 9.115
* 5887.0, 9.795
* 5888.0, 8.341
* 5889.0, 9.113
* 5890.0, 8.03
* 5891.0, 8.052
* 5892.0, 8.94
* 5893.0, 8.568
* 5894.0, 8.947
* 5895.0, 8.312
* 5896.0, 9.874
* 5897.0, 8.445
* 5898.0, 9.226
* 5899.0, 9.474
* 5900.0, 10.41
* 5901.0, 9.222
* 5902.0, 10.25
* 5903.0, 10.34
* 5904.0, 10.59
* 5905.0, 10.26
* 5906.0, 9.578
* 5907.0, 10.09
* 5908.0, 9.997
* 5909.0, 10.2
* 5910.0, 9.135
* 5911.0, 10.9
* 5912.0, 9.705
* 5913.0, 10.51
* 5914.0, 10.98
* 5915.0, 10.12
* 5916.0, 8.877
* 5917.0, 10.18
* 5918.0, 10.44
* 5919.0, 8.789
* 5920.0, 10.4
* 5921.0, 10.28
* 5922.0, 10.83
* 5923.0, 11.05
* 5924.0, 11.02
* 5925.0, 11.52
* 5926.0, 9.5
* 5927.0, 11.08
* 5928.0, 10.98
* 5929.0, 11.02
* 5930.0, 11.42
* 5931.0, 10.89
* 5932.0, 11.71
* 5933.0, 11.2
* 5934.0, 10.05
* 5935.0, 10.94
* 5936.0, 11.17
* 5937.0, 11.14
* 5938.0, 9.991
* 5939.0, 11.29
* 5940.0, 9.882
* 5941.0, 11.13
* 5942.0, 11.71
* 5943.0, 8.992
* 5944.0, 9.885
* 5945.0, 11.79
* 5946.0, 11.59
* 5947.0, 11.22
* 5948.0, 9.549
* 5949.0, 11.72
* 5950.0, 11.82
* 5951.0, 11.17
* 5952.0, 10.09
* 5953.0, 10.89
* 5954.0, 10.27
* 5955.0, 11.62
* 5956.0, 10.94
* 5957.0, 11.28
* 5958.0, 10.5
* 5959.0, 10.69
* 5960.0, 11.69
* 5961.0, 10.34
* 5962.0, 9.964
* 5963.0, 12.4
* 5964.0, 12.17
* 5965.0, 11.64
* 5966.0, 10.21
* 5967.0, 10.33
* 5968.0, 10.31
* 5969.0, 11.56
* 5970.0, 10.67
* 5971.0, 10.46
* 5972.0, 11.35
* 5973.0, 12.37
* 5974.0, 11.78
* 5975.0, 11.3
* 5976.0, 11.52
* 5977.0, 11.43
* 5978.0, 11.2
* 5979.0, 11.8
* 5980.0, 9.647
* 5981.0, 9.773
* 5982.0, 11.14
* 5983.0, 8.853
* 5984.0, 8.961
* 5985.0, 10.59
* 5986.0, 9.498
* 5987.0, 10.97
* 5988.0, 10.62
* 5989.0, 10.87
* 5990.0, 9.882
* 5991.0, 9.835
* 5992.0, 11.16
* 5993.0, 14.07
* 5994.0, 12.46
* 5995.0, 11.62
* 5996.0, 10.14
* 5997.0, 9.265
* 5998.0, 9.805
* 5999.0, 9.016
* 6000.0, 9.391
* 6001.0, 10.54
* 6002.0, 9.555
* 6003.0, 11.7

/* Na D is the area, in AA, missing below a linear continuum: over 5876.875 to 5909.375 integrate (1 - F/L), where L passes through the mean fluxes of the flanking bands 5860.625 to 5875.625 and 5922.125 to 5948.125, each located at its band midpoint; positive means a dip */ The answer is 4.23 AA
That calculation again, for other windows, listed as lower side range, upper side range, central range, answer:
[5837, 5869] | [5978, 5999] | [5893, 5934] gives 2.2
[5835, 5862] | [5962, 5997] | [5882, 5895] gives 2.3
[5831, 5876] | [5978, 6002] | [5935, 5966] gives -1.1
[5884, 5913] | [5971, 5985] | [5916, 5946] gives -2.0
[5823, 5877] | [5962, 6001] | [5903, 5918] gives 1.1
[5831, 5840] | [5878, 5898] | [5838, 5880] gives -2.0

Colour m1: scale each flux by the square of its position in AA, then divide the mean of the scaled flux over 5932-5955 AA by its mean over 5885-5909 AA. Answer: 1.2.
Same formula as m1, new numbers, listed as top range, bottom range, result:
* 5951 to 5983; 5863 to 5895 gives 1.12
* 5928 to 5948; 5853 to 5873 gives 1.05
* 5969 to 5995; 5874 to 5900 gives 1.19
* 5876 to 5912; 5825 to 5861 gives 0.90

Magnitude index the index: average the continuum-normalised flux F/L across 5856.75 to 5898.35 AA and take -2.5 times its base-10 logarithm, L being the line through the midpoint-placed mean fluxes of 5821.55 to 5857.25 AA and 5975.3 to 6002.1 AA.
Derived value 0.09 mag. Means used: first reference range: 11.1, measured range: 10.1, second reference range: 10.5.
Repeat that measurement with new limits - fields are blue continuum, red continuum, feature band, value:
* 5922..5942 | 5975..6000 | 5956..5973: -0.03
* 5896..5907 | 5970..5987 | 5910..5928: -0.04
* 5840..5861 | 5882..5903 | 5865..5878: -0.12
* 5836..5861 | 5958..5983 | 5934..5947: 0.02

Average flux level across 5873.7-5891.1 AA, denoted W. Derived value 9.75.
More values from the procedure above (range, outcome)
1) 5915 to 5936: 10.6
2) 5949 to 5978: 11.1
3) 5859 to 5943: 10.3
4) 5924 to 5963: 10.9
